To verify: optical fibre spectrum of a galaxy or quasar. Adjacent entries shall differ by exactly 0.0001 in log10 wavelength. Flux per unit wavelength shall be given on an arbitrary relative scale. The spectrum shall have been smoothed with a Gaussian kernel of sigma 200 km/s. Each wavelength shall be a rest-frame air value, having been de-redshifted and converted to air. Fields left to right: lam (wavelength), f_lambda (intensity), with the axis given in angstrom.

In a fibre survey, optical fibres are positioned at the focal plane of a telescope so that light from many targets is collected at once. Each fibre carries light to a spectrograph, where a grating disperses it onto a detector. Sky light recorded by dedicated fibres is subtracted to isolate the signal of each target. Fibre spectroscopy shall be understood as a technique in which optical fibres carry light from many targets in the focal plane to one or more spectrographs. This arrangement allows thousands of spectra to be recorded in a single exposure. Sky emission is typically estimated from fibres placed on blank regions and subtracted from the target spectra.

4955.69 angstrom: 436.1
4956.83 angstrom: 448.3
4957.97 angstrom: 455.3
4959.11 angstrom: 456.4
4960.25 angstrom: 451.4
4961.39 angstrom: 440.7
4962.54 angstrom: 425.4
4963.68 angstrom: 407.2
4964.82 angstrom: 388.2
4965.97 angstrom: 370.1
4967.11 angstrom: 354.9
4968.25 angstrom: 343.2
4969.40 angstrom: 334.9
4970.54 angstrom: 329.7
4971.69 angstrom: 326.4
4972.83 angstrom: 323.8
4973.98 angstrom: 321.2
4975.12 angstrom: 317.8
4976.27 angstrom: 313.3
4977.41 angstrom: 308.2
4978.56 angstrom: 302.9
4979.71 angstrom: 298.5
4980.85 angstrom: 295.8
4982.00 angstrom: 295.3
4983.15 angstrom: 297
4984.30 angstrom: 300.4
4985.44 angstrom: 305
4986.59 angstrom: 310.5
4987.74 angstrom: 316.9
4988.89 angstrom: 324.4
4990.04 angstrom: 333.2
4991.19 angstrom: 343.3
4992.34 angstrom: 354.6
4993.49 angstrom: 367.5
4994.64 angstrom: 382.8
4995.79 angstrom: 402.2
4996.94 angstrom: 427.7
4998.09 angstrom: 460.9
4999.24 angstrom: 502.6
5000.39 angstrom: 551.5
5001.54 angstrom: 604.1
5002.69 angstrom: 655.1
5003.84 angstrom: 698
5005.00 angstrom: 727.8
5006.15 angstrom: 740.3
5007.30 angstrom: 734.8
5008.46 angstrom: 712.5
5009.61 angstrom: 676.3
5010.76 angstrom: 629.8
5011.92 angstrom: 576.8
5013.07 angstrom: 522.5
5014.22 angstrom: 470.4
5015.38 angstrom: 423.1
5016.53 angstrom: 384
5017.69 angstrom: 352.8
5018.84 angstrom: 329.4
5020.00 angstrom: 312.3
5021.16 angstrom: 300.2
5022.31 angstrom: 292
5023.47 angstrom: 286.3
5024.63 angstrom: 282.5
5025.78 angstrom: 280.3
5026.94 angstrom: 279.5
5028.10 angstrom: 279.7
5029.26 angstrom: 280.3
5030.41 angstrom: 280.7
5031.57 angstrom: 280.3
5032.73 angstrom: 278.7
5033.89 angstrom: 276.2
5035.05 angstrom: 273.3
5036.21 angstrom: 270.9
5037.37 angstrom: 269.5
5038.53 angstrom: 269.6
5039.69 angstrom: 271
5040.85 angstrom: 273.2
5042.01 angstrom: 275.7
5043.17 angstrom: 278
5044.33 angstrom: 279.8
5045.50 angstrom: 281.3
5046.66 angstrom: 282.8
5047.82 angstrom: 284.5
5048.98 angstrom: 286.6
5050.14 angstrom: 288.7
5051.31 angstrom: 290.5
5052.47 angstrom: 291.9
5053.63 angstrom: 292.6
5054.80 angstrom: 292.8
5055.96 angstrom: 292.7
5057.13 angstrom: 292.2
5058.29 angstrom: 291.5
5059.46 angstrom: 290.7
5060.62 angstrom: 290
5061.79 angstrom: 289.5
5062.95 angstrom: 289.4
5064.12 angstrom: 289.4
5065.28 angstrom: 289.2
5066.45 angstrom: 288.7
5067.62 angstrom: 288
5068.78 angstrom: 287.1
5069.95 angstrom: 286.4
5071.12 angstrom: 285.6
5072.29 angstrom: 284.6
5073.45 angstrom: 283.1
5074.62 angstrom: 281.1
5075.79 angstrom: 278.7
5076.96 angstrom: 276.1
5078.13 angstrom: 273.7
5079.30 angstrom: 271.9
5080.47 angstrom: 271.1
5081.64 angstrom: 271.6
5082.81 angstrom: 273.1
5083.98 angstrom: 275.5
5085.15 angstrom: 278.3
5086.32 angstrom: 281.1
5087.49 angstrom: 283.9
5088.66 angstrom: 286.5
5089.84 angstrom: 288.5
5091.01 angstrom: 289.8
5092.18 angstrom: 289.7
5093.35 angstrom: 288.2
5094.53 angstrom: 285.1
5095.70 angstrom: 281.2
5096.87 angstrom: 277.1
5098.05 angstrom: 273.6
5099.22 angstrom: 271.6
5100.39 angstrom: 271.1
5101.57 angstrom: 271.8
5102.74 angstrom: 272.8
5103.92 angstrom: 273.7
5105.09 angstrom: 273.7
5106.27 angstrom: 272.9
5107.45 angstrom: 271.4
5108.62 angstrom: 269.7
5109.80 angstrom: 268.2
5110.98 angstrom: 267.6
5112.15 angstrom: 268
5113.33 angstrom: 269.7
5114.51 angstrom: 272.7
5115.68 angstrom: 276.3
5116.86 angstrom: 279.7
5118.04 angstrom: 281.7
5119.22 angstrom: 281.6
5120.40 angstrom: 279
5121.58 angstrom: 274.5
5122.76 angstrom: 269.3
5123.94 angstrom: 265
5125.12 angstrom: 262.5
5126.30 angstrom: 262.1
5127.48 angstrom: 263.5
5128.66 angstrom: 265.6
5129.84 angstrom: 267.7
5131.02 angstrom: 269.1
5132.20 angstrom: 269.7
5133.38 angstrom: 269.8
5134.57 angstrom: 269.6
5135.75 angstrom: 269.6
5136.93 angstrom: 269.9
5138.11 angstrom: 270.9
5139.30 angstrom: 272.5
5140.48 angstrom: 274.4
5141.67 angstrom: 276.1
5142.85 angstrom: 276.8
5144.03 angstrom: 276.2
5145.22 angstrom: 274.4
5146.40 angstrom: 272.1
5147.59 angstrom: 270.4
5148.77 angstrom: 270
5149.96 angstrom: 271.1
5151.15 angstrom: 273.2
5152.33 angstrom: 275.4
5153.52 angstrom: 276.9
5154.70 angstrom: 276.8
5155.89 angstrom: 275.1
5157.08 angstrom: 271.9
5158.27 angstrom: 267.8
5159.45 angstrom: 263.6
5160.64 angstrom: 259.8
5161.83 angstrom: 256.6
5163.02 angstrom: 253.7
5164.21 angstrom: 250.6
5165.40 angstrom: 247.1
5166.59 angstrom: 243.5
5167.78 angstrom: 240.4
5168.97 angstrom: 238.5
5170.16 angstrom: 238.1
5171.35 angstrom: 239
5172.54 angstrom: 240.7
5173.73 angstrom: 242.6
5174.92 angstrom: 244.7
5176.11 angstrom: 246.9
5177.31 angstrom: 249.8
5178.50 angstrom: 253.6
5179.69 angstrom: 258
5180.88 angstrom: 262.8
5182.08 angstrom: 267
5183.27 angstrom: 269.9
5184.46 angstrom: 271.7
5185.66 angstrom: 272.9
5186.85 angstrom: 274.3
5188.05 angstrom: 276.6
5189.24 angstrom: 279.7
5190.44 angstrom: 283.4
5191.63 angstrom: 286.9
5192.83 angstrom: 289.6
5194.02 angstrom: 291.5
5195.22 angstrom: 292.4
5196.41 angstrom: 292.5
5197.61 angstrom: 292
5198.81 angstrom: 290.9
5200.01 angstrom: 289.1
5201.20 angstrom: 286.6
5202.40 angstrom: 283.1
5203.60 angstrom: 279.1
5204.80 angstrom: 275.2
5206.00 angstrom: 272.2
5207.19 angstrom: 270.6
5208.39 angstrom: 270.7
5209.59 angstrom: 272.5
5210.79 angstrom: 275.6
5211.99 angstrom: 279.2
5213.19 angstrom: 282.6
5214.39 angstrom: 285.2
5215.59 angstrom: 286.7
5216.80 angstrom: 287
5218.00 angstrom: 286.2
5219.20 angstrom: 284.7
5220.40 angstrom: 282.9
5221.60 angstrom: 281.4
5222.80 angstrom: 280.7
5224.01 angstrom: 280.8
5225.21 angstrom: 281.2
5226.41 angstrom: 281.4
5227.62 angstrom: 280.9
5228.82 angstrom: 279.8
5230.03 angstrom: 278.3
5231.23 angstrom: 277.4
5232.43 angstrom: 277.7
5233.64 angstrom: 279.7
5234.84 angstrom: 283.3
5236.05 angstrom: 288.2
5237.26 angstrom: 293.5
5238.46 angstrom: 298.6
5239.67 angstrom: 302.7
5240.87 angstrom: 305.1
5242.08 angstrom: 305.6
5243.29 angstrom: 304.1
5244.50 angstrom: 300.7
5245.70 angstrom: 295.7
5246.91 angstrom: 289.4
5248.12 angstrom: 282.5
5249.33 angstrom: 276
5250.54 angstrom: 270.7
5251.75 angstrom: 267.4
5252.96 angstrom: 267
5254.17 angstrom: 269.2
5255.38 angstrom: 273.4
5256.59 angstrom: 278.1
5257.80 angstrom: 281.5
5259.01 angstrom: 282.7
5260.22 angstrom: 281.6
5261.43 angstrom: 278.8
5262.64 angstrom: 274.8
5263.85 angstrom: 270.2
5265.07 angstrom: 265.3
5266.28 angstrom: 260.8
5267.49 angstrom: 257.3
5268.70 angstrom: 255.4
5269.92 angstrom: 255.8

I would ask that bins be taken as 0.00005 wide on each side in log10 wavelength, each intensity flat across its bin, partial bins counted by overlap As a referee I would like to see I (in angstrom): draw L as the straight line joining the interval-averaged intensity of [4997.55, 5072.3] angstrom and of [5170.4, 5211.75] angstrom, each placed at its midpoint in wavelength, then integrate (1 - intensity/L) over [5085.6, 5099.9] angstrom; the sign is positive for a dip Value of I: 2.1 angstrom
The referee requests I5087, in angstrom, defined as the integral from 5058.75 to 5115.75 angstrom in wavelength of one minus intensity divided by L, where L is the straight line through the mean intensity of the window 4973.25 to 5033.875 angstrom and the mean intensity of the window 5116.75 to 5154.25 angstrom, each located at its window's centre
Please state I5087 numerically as 7.2 angstrom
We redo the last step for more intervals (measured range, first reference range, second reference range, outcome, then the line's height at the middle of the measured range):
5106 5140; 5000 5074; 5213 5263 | 6.0 angstrom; 328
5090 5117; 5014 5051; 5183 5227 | 1.4 angstrom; 291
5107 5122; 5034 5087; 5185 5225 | 0.4 angstrom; 282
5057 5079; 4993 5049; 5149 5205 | 4.6 angstrom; 361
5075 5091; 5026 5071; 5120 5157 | 0.0 angstrom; 279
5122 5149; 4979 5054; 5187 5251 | 4.5 angstrom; 323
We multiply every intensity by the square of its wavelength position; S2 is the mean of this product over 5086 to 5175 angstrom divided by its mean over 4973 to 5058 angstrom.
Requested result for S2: 0.8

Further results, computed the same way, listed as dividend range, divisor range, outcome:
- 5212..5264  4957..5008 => 0.76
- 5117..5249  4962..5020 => 0.70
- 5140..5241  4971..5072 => 0.82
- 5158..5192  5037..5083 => 0.95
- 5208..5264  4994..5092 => 0.87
